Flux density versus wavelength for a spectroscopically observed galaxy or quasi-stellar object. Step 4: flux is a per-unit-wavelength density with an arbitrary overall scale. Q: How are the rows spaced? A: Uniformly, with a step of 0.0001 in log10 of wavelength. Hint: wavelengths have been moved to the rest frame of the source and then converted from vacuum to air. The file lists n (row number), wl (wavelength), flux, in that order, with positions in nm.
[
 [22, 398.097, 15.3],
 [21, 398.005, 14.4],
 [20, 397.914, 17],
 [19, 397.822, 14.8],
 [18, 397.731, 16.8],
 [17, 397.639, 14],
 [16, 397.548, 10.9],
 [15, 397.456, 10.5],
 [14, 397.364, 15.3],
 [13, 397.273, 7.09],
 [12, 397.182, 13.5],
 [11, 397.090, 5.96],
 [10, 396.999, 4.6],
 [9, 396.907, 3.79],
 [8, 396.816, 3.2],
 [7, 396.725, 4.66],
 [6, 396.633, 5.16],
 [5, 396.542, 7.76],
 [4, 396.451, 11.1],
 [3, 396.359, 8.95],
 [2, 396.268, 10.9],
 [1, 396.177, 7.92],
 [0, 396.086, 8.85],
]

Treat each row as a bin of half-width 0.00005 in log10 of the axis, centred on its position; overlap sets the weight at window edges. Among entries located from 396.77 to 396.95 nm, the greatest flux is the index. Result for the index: 3.79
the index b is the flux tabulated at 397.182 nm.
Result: 13.5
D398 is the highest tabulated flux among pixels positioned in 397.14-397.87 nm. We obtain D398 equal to 16.8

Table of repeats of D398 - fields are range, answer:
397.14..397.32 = 13.5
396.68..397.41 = 15.3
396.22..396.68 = 11.1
